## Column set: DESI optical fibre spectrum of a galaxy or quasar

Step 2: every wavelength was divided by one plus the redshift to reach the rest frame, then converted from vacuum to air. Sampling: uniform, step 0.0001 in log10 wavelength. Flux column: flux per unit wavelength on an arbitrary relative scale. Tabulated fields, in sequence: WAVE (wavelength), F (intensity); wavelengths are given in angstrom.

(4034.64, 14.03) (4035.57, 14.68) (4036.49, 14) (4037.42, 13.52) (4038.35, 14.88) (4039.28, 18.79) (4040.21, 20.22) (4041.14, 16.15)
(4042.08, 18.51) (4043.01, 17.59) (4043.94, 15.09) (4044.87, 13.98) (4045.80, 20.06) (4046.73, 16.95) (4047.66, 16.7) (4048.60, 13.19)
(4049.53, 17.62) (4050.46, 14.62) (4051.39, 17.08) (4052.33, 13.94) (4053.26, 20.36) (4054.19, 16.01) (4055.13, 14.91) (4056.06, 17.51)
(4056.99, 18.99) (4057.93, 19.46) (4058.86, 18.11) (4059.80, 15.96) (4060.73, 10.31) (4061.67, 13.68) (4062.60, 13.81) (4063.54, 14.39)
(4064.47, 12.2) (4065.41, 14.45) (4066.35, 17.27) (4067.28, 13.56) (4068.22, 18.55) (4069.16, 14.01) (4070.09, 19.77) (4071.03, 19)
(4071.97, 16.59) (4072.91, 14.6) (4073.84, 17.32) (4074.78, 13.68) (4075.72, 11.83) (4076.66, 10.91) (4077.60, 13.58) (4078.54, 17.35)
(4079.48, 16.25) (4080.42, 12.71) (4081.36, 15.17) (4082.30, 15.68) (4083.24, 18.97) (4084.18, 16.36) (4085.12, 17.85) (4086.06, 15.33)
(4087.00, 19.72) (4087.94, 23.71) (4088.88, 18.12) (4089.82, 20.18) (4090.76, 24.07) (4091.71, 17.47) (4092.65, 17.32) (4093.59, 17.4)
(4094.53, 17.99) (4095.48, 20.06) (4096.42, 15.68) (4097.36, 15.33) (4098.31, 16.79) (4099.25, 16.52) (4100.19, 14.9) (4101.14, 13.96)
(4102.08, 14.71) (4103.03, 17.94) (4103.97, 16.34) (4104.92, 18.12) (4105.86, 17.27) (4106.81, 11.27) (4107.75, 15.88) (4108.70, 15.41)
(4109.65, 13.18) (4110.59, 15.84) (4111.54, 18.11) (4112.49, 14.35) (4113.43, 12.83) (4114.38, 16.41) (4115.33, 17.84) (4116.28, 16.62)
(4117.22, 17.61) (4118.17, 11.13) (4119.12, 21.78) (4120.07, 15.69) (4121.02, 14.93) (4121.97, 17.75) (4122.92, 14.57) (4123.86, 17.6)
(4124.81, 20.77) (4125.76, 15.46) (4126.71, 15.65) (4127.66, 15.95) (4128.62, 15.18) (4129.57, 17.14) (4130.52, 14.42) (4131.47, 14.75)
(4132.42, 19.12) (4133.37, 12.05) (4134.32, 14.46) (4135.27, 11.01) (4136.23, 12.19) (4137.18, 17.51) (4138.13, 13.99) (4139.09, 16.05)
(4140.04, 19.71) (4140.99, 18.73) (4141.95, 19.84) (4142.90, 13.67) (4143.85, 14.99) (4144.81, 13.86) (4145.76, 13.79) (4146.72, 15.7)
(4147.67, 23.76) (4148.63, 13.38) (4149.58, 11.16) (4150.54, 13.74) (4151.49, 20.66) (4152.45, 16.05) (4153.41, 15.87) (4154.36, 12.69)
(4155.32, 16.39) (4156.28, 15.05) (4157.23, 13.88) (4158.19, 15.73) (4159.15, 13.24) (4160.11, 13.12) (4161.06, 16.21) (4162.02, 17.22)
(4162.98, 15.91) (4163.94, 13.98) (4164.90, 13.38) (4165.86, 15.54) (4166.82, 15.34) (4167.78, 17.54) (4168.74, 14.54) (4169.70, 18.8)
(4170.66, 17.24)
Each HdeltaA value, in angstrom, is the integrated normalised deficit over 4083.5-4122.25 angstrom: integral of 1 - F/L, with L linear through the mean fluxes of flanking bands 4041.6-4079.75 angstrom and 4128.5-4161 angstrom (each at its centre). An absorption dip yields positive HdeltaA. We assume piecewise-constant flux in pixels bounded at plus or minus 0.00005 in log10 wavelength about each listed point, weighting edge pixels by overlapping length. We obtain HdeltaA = -3.0 angstrom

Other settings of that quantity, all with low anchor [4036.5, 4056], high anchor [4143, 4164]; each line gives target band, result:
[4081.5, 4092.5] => -1.8 angstrom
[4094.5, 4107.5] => -0.2 angstrom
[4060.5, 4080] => 1.5 angstrom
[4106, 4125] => -0.3 angstrom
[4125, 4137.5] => 0.4 angstrom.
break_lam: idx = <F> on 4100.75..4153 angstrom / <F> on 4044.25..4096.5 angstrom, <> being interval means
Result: 1.0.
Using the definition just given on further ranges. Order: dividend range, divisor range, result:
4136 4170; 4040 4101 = 0.95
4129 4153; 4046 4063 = 0.97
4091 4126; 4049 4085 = 1.04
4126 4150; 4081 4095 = 0.84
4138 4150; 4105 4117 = 1.04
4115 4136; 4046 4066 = 1.01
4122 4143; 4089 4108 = 0.94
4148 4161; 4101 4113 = 0.95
